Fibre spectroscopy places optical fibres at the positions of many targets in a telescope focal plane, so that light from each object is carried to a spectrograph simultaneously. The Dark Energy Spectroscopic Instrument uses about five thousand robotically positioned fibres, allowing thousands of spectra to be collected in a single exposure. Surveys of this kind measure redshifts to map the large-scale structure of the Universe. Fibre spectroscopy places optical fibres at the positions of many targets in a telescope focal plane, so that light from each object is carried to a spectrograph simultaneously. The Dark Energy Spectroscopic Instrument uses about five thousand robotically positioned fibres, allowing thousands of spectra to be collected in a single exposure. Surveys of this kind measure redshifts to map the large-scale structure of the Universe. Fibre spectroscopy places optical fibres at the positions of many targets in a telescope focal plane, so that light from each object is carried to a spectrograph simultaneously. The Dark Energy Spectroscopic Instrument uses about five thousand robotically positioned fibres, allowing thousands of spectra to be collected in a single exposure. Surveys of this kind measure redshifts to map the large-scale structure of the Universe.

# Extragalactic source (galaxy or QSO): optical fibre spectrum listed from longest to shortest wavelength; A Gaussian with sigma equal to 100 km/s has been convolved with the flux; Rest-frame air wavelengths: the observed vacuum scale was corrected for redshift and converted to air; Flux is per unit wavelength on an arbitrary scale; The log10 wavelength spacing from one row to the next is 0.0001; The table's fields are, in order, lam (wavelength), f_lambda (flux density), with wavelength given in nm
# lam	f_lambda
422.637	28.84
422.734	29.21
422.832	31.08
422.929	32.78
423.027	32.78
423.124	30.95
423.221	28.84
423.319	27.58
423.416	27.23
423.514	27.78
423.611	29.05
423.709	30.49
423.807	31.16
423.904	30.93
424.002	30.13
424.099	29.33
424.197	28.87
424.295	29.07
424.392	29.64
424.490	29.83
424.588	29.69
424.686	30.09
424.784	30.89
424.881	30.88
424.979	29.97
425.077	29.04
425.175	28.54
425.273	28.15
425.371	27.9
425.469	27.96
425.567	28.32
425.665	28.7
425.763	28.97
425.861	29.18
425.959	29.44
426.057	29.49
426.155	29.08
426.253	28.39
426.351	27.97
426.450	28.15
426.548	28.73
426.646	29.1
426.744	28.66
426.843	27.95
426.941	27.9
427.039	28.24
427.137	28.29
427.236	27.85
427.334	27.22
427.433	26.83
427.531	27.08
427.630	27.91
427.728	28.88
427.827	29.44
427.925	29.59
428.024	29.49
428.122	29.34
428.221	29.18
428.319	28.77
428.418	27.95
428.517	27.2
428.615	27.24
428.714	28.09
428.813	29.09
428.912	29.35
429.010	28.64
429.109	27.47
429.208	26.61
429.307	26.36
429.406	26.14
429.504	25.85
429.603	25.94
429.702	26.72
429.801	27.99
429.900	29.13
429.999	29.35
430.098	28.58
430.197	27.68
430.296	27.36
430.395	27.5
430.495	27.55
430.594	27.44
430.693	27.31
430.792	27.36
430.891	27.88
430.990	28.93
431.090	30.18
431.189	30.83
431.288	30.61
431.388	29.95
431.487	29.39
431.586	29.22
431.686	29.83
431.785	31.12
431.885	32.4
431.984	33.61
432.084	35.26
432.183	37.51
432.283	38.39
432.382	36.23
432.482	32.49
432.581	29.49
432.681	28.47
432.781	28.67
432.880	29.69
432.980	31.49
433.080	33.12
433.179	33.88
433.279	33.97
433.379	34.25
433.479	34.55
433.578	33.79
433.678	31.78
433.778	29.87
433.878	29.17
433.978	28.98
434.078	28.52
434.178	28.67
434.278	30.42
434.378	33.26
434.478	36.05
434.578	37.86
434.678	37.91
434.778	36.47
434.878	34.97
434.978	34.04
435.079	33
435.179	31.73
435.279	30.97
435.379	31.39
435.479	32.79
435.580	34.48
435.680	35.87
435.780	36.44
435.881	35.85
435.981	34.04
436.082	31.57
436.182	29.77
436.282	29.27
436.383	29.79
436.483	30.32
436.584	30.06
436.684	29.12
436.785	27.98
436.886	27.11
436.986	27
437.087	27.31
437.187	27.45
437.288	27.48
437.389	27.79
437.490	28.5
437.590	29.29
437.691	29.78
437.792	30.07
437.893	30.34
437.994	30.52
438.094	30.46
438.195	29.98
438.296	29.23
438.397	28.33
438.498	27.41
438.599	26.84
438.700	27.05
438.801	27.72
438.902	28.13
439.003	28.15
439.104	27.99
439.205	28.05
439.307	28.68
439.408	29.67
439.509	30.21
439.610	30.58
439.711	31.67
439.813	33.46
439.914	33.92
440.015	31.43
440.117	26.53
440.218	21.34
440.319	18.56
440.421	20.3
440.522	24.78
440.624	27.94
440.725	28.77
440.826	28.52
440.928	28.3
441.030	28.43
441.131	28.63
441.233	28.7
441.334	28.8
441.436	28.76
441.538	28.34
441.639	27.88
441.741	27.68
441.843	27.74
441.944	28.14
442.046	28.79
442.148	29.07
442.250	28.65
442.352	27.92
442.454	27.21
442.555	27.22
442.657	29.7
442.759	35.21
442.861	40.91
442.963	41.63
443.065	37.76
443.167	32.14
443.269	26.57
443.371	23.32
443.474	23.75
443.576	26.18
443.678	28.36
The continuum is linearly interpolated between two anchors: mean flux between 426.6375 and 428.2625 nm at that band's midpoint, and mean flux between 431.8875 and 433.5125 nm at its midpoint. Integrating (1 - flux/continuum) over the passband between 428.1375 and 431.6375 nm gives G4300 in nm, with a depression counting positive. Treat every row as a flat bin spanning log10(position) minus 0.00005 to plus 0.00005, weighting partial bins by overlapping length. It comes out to 0.28 nm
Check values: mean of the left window 28.4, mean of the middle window 28.1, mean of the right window 33.2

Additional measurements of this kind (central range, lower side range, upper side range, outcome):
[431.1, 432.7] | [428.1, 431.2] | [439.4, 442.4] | -0.24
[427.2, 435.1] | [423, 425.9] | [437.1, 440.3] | -0.30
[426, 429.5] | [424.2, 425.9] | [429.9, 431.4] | 0.08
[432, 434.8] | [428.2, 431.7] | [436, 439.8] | -0.42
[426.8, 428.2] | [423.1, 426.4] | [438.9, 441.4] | 0.03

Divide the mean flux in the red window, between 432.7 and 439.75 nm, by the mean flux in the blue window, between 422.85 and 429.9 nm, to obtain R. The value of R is 1.07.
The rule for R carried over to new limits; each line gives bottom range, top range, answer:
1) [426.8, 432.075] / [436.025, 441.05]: 1.00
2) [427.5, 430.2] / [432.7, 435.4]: 1.16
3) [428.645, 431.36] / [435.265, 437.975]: 1.09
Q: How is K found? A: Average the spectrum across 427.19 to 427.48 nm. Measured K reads 27.3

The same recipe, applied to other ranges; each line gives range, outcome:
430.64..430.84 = 27.4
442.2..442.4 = 28.3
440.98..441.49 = 28.7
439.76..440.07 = 32.8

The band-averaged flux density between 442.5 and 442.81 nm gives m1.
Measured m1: 30.7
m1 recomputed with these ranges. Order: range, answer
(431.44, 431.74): 29.5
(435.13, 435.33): 31.4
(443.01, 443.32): 32.3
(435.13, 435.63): 32.3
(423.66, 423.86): 30.8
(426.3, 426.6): 28.3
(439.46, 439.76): 30.9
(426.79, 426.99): 27.9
